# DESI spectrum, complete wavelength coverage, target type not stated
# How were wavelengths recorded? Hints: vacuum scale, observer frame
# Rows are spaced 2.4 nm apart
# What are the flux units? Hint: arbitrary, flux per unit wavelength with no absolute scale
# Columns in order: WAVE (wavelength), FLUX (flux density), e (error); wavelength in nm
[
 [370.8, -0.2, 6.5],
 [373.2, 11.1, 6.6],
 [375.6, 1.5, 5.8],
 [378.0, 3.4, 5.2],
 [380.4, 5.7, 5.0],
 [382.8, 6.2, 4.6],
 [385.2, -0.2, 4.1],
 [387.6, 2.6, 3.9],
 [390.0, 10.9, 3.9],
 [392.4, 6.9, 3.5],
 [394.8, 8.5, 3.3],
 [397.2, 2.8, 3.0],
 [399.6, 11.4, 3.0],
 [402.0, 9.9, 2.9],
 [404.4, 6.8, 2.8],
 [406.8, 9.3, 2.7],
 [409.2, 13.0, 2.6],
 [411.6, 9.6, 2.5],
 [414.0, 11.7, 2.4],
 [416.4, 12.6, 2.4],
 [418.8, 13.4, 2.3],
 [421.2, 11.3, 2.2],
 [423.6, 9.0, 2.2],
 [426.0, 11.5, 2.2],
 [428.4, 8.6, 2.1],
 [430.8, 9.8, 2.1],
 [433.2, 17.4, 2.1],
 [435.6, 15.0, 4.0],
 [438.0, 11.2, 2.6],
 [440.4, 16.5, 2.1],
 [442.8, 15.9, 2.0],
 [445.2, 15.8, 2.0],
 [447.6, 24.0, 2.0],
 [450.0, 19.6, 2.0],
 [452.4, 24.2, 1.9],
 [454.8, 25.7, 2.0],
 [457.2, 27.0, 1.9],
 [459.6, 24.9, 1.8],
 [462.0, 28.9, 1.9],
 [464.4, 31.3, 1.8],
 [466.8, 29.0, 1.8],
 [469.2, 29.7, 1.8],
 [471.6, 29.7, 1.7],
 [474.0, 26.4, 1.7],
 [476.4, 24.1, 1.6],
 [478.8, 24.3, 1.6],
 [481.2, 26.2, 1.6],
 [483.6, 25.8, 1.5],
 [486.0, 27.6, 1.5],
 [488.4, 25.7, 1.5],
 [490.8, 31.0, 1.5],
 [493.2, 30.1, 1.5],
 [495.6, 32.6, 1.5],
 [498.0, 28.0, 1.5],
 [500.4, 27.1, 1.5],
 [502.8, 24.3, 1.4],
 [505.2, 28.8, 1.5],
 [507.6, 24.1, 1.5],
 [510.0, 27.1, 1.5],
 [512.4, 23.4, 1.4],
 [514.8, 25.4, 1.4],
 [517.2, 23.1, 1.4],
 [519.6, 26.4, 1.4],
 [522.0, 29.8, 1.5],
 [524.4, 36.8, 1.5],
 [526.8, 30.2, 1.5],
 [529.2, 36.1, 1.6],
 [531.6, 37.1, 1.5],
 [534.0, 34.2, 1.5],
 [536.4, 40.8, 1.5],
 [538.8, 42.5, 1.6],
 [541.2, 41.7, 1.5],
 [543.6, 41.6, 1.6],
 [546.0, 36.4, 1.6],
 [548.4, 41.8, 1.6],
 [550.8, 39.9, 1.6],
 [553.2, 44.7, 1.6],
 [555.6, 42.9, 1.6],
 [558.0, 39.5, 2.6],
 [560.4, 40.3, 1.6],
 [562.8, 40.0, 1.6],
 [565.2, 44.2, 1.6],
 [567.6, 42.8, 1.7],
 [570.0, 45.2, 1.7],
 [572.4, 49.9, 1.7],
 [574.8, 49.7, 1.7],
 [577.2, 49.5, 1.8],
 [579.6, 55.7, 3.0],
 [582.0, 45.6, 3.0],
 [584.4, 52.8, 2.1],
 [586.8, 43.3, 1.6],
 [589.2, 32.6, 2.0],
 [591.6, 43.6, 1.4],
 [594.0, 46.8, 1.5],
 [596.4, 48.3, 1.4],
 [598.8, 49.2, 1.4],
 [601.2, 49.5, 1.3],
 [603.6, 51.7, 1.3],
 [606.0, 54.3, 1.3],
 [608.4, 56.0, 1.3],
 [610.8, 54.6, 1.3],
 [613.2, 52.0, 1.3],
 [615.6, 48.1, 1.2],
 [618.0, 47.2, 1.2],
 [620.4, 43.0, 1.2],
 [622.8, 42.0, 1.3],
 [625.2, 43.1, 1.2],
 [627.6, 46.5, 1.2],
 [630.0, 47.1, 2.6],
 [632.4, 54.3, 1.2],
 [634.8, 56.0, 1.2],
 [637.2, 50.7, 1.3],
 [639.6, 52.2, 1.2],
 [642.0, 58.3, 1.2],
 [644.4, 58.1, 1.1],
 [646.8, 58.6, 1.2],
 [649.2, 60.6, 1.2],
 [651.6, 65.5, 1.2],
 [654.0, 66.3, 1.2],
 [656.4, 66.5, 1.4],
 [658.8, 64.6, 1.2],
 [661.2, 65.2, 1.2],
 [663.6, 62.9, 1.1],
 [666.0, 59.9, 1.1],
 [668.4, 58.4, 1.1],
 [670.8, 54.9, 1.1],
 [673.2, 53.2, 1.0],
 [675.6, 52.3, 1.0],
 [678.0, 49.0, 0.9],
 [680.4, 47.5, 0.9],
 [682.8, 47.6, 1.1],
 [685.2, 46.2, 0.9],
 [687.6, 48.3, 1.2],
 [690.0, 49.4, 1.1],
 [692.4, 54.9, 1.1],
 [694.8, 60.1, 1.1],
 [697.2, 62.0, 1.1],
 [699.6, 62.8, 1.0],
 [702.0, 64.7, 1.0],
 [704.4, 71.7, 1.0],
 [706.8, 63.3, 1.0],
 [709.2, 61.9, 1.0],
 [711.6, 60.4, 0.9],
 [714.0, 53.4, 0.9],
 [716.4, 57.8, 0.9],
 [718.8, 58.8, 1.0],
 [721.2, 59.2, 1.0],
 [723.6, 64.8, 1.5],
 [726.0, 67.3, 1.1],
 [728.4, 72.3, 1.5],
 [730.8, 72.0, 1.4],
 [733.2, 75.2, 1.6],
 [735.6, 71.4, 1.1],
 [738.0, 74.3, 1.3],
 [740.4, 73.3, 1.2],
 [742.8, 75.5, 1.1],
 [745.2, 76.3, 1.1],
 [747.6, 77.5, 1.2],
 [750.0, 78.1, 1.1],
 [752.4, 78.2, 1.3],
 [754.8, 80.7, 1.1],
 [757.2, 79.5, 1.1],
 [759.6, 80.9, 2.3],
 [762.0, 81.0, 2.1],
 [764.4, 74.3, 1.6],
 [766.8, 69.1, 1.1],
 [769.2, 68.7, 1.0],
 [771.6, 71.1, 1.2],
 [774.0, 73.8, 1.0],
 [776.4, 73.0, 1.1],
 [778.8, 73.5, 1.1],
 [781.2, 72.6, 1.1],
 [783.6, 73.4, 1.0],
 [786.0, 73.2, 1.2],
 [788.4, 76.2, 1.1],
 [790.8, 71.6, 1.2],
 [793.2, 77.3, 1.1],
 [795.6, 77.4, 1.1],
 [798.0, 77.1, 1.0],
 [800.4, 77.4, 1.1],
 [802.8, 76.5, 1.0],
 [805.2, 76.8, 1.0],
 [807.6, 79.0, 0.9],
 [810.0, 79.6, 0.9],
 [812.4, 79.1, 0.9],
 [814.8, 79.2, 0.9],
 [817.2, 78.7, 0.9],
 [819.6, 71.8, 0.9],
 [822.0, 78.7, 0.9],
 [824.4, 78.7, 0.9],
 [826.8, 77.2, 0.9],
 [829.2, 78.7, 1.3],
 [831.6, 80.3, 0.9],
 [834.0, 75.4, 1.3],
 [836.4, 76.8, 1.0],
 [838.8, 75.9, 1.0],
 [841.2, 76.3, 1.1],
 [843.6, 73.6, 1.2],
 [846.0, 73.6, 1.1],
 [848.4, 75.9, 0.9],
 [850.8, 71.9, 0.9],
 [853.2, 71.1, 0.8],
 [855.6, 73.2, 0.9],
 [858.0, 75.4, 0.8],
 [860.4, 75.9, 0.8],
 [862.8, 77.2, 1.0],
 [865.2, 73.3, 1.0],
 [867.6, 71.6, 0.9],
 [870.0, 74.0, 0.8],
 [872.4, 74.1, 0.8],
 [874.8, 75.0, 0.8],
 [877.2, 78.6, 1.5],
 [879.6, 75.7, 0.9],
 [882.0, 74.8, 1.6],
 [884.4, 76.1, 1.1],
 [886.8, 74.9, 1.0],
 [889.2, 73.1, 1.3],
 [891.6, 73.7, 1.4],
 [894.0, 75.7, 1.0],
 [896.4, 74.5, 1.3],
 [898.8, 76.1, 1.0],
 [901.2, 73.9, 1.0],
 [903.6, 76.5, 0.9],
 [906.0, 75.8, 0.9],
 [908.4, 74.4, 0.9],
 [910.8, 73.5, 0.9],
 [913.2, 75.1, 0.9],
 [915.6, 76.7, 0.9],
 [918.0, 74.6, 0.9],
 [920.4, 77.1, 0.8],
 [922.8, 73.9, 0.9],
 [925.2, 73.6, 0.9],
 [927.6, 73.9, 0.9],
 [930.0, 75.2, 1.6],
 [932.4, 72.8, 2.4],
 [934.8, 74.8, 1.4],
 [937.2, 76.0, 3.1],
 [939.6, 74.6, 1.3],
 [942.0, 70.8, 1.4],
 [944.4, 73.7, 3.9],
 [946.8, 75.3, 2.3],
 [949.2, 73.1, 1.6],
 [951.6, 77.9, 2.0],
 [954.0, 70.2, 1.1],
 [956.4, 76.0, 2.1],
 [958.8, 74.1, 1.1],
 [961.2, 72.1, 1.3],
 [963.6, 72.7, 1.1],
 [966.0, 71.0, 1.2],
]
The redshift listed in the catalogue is 0.00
